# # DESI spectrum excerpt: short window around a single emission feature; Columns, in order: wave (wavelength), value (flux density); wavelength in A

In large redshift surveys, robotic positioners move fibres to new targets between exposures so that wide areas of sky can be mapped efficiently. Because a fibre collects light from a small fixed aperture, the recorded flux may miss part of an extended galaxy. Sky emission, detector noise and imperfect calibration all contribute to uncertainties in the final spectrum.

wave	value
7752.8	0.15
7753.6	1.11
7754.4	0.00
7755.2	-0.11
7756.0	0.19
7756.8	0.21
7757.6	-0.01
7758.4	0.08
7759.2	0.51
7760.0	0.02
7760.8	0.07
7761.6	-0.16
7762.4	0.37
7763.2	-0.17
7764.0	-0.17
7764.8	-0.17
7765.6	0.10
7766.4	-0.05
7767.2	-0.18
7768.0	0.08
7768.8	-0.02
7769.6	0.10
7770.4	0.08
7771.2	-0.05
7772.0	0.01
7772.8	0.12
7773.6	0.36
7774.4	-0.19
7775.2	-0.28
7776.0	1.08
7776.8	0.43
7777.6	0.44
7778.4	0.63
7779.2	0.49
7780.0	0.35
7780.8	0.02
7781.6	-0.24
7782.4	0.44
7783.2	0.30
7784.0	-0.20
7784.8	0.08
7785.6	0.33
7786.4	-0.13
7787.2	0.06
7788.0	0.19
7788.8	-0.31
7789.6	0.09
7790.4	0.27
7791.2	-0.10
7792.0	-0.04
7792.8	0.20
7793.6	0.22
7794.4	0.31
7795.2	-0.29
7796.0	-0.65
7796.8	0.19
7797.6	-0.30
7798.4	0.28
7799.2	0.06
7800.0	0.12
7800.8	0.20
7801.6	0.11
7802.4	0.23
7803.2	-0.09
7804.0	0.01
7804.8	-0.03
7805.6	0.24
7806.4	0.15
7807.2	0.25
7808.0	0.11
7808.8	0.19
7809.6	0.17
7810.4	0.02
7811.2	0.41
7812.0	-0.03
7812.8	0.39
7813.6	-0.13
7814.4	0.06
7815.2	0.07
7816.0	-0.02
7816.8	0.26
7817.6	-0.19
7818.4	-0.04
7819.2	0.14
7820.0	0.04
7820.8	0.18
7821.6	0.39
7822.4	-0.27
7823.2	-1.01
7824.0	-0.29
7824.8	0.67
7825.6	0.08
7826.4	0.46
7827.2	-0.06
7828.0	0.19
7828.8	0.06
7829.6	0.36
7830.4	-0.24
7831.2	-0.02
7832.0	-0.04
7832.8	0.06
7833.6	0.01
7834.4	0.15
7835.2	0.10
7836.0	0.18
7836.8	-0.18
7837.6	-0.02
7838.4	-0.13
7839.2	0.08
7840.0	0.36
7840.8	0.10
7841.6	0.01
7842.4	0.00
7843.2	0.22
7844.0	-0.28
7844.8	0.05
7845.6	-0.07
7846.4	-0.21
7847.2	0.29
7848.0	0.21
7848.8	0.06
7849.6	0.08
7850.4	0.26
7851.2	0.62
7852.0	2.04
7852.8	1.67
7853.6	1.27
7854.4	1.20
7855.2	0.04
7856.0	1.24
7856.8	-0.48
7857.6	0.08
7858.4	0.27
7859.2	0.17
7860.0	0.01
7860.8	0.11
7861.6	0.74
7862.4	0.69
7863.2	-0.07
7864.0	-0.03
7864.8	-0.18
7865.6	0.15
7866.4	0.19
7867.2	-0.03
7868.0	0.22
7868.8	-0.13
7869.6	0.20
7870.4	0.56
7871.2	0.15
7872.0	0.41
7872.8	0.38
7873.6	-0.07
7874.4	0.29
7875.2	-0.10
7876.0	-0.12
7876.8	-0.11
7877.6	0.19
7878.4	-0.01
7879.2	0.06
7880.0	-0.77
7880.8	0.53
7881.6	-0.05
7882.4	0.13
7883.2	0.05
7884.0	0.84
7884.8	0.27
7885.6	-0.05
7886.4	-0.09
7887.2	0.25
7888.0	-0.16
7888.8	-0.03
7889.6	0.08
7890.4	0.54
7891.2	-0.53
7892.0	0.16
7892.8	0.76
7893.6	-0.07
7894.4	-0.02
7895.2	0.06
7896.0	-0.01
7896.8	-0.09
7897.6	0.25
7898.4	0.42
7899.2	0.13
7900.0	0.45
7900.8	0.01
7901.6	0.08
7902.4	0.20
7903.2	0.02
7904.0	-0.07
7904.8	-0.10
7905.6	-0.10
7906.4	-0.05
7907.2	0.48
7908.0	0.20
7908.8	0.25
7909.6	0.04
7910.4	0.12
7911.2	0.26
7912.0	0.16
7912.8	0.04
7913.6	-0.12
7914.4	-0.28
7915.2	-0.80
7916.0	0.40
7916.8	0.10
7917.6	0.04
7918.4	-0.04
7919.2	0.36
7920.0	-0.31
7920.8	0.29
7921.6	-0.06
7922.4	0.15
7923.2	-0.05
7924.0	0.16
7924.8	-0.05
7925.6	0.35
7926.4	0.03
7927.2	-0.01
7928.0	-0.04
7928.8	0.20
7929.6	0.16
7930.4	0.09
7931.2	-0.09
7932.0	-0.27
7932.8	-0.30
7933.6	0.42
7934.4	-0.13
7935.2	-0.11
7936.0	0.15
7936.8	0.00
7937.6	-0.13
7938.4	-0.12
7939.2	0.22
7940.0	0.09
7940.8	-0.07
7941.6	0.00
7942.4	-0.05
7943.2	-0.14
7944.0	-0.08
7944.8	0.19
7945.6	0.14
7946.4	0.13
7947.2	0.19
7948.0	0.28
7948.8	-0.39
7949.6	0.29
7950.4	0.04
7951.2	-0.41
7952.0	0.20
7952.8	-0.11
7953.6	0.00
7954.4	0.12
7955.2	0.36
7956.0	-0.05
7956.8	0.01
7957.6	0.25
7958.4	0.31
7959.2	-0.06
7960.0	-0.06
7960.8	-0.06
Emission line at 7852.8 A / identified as [O III]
